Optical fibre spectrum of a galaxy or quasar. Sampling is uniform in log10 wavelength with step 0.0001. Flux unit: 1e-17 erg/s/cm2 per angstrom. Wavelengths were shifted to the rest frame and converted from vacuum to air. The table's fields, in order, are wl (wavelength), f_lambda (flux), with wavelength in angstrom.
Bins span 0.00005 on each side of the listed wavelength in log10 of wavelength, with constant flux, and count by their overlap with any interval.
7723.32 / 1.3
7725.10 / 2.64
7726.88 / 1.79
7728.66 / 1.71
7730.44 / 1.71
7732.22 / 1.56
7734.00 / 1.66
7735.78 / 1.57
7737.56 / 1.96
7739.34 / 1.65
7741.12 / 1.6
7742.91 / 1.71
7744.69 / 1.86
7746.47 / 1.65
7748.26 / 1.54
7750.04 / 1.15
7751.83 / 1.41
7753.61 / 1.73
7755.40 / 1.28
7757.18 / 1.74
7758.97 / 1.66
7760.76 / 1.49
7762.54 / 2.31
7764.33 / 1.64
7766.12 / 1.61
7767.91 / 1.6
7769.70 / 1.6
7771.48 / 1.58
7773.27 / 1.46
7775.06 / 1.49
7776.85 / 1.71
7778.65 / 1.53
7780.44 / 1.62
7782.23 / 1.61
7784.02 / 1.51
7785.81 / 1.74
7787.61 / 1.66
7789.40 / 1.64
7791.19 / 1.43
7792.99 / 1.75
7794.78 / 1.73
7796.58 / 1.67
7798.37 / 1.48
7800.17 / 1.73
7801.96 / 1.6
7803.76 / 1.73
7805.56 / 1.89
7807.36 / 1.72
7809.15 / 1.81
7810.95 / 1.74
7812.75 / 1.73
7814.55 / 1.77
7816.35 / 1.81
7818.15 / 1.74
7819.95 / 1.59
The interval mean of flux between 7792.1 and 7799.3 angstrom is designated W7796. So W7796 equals 1.66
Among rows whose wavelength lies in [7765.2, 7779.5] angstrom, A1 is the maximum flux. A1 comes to 1.71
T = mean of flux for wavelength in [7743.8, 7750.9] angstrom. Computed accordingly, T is 1.55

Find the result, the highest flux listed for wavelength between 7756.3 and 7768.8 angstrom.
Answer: 2.31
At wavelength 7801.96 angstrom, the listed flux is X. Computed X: 1.6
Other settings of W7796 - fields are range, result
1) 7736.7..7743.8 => 1.73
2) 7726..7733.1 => 1.69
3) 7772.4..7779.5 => 1.55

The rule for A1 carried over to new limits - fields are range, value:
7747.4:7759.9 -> 1.74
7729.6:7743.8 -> 1.96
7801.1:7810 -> 1.89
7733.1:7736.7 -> 1.66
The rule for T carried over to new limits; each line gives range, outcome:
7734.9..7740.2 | 1.73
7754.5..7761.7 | 1.55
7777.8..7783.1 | 1.59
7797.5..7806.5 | 1.69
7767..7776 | 1.55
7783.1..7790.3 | 1.64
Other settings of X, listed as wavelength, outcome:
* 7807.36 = 1.72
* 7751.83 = 1.41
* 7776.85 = 1.71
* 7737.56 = 1.96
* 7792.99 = 1.75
